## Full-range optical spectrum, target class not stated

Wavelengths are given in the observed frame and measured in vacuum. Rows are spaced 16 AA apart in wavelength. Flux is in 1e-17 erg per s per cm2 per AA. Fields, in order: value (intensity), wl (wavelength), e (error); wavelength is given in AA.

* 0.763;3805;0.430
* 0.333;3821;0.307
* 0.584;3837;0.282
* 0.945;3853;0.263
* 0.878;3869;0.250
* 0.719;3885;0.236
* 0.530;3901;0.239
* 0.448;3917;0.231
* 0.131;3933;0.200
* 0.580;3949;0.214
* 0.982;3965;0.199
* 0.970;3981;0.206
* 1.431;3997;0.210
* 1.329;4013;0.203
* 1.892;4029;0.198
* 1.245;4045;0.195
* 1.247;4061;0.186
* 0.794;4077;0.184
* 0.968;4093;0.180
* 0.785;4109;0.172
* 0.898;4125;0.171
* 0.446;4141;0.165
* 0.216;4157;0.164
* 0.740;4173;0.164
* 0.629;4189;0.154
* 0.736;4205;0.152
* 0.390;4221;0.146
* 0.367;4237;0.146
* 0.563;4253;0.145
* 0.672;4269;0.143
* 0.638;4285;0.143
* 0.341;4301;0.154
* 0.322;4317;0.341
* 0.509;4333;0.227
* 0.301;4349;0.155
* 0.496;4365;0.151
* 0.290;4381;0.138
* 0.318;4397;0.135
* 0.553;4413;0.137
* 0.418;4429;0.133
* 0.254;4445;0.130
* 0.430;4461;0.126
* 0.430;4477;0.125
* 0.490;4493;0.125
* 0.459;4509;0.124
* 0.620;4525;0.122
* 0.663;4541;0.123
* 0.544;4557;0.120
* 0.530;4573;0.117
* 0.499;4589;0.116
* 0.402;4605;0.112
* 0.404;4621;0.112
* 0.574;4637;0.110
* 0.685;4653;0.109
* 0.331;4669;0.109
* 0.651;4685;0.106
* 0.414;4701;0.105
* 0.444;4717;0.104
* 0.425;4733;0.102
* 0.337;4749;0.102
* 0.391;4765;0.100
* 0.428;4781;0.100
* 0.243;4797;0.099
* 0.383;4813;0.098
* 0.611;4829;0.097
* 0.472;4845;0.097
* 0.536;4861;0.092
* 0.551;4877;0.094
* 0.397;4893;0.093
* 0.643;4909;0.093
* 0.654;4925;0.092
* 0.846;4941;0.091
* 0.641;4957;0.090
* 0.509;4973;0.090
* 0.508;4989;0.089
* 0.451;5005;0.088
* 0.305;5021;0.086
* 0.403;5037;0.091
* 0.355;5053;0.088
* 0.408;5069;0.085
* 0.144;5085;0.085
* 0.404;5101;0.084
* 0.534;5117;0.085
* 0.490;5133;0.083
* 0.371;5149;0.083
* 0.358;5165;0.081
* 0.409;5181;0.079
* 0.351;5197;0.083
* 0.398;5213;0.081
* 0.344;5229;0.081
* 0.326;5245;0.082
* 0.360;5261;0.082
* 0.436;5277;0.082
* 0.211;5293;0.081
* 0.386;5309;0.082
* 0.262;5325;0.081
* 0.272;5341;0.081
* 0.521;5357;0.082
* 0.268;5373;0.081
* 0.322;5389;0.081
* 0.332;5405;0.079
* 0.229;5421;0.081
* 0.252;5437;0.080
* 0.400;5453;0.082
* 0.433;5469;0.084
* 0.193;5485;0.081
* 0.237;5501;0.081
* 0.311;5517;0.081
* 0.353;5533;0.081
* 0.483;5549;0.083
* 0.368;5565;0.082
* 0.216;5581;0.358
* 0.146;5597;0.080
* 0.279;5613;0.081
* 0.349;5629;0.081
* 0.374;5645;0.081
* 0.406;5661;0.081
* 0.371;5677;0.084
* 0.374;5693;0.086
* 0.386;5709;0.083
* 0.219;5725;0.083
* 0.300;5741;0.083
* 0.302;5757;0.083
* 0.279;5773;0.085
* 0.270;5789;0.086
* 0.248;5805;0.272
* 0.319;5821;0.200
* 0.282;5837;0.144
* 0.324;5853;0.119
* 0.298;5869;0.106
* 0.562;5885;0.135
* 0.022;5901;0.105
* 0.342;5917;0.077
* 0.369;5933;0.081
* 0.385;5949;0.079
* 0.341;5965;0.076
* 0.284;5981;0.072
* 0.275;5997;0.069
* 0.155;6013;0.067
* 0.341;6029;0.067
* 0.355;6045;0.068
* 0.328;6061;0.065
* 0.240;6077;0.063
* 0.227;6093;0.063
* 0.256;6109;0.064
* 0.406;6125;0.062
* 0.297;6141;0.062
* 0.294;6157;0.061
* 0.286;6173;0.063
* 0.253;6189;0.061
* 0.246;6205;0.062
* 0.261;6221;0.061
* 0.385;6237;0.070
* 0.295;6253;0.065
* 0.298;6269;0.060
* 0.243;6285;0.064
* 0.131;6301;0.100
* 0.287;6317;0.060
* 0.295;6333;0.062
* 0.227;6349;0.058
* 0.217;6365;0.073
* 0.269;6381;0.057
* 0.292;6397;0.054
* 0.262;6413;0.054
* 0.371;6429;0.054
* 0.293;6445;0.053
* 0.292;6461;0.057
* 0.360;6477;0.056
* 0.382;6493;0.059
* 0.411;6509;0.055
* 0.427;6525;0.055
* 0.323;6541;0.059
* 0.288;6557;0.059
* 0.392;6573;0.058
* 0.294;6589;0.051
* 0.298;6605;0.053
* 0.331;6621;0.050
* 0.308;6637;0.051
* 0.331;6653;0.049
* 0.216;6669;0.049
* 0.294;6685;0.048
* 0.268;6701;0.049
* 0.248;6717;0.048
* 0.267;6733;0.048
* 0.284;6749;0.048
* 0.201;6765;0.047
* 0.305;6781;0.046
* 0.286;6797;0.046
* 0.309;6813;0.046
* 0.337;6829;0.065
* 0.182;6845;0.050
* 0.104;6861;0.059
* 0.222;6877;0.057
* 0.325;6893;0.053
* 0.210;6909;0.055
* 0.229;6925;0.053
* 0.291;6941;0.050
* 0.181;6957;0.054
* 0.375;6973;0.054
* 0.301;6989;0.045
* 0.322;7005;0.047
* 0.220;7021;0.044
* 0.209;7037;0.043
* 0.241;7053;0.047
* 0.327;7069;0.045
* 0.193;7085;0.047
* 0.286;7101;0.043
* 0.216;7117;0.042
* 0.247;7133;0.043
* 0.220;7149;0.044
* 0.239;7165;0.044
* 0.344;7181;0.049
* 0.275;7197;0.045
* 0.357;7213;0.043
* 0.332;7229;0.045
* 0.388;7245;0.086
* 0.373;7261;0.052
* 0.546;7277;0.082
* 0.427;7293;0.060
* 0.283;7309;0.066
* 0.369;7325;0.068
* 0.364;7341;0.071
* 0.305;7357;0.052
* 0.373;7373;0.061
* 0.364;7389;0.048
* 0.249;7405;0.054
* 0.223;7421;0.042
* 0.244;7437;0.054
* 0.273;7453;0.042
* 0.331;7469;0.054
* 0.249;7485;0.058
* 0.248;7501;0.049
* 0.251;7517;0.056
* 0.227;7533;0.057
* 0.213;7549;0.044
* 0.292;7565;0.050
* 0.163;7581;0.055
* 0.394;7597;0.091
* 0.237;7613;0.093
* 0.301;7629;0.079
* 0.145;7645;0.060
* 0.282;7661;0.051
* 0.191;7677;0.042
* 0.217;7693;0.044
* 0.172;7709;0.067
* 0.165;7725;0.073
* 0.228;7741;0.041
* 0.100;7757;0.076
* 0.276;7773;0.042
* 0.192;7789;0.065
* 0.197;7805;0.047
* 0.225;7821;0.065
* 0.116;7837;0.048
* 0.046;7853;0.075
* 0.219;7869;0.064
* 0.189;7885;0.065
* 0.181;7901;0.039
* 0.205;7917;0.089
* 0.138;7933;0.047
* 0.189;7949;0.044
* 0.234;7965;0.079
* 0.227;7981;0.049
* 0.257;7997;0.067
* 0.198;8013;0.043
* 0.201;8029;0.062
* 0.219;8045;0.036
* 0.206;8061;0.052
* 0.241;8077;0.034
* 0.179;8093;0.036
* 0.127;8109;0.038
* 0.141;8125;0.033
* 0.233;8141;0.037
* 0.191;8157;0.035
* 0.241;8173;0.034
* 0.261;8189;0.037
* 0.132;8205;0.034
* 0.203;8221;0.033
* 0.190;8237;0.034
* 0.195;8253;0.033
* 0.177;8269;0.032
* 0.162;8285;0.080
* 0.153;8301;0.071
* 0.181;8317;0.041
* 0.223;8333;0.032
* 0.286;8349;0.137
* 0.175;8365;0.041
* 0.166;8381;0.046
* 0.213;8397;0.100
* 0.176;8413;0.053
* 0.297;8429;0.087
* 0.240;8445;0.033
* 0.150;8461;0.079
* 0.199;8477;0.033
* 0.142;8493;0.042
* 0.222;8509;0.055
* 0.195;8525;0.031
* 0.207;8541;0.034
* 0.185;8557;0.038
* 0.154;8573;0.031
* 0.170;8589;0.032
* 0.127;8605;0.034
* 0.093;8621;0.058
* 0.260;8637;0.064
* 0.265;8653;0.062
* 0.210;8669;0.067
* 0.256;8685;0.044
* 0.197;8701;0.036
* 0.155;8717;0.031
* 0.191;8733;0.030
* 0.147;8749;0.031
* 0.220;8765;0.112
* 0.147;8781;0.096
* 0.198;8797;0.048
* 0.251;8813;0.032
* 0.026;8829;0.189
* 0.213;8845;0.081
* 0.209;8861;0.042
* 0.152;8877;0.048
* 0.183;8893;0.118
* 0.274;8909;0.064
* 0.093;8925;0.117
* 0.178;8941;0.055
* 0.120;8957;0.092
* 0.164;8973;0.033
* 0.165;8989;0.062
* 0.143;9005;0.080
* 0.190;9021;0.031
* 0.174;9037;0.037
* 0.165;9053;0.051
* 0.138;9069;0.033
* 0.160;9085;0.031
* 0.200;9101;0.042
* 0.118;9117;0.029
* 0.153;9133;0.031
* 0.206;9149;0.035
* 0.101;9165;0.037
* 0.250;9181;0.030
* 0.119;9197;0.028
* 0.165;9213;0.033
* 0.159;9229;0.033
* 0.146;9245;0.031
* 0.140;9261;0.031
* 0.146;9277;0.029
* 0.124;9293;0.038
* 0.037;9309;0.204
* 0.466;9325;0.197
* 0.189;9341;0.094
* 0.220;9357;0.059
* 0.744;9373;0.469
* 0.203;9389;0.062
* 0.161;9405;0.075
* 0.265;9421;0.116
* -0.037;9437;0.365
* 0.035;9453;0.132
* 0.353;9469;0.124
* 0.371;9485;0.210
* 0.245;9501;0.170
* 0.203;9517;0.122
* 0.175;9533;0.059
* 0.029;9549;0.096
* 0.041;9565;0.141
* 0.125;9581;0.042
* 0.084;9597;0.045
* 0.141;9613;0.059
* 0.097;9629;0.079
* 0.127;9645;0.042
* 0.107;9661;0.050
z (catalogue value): 1.600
